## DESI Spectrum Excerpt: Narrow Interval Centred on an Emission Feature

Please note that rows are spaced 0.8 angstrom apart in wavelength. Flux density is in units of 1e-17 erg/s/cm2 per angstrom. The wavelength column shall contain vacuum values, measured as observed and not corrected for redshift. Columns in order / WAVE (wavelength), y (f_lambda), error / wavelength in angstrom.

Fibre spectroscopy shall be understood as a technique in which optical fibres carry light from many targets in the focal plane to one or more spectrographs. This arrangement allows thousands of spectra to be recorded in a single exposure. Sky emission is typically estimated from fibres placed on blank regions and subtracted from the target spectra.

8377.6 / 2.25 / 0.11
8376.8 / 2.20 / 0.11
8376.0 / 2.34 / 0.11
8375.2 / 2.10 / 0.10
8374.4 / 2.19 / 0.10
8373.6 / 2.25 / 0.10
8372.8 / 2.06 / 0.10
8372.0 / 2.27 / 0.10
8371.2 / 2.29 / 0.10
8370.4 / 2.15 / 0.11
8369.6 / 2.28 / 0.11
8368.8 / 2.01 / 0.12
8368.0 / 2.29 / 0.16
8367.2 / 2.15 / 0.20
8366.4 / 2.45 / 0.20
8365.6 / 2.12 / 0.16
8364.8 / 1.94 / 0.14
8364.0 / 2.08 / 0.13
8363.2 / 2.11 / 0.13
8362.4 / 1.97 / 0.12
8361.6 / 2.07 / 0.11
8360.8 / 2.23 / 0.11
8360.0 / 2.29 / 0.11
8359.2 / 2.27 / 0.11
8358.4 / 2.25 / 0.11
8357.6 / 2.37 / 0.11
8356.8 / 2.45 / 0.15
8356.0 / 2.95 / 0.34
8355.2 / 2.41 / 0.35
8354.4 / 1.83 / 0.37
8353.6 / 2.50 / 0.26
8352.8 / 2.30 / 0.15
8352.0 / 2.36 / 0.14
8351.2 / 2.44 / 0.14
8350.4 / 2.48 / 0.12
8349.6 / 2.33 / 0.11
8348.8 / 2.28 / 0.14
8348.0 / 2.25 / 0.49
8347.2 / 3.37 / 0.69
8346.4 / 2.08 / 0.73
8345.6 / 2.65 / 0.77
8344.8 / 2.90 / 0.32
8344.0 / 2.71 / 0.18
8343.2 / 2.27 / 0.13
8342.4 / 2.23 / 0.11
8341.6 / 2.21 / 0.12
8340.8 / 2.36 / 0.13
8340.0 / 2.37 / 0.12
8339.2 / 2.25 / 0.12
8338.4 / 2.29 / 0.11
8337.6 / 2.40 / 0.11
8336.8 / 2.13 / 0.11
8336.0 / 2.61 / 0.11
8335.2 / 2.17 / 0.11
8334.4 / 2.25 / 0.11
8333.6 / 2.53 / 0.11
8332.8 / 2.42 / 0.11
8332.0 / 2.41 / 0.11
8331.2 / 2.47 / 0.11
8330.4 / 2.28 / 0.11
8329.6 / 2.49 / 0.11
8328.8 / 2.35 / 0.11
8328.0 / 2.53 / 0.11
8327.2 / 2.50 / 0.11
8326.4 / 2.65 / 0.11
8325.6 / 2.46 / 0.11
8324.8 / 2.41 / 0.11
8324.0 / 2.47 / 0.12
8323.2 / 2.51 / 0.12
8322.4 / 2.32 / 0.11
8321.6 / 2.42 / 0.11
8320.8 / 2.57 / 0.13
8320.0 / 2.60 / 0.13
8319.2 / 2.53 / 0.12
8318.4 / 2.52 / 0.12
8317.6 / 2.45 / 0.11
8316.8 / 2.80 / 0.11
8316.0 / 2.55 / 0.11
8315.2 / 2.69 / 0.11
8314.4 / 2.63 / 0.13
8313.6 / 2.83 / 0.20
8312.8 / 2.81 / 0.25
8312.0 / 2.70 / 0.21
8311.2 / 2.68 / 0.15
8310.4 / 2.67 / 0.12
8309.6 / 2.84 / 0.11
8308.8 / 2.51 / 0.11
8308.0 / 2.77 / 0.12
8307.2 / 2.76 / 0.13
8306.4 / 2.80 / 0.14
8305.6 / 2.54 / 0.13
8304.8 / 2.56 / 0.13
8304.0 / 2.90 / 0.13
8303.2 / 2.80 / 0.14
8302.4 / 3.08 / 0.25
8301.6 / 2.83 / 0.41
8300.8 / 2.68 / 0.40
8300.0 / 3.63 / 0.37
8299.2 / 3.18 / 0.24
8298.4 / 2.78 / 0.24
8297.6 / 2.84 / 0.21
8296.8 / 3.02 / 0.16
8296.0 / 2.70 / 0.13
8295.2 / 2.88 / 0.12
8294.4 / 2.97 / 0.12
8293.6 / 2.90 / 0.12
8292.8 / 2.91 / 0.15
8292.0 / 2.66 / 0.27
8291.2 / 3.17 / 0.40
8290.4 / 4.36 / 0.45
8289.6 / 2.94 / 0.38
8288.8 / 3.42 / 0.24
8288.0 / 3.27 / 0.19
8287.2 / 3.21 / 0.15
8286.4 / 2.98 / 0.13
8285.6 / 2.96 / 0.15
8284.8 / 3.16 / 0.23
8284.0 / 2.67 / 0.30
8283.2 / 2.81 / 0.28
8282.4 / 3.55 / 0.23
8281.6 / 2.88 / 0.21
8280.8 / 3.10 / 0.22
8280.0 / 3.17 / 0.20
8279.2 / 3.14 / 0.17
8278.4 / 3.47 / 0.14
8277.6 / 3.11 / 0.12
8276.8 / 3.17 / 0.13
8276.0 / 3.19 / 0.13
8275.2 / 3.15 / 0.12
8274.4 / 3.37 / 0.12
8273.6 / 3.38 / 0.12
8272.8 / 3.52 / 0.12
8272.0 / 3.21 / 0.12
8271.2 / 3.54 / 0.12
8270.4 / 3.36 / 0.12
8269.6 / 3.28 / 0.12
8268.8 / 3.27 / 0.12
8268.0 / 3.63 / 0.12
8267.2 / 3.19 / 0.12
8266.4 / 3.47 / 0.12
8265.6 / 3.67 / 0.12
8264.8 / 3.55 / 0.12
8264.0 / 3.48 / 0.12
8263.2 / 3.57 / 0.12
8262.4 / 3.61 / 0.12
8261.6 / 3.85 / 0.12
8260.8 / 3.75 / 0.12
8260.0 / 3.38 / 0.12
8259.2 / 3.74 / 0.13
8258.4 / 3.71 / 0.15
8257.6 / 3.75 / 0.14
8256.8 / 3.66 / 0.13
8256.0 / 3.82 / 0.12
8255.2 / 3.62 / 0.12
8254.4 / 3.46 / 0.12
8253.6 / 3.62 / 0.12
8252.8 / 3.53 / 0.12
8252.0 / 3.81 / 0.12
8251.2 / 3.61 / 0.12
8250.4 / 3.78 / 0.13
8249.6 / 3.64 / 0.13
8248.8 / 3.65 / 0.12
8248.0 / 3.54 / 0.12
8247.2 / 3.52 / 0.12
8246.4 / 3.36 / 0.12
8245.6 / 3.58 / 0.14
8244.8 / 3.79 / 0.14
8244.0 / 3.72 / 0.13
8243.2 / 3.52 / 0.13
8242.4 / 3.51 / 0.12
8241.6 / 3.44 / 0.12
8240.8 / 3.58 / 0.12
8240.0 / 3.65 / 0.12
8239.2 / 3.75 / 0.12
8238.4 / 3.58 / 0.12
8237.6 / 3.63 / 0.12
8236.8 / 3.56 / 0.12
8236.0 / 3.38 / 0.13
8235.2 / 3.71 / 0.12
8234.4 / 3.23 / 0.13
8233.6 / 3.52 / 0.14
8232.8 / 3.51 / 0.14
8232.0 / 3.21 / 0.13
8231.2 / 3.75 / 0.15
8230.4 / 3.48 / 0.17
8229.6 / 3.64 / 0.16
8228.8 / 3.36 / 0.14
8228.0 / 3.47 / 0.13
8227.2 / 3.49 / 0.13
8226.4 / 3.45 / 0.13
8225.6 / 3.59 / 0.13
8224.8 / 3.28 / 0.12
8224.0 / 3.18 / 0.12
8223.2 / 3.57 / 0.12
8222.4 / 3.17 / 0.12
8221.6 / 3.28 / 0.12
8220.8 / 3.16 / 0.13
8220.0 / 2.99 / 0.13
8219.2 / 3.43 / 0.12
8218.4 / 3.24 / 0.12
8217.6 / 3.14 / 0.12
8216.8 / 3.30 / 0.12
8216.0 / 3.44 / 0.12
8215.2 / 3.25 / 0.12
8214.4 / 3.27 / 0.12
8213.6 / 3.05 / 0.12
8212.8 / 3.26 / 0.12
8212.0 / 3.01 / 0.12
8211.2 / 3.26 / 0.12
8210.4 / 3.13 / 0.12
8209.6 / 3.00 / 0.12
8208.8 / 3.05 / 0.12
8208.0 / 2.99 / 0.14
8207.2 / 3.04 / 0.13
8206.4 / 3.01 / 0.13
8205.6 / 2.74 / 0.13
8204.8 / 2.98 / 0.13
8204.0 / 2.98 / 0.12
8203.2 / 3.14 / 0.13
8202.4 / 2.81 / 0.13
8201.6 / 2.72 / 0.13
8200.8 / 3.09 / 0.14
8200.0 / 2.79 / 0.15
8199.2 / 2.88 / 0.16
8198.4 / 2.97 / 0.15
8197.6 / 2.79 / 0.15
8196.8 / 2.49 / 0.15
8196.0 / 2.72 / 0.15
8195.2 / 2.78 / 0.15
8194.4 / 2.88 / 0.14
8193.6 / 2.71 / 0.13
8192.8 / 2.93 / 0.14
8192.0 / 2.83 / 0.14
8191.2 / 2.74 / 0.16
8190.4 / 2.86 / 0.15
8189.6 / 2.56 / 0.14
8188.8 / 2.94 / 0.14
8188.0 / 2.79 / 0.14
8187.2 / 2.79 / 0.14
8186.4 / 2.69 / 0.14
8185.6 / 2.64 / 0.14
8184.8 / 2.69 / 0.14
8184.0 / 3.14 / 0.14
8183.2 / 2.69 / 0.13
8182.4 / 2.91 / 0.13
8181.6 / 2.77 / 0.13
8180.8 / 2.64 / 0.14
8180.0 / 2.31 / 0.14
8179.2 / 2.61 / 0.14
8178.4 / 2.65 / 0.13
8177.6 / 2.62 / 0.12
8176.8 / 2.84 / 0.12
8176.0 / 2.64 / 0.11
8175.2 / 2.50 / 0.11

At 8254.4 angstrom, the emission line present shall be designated Mg II 2798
